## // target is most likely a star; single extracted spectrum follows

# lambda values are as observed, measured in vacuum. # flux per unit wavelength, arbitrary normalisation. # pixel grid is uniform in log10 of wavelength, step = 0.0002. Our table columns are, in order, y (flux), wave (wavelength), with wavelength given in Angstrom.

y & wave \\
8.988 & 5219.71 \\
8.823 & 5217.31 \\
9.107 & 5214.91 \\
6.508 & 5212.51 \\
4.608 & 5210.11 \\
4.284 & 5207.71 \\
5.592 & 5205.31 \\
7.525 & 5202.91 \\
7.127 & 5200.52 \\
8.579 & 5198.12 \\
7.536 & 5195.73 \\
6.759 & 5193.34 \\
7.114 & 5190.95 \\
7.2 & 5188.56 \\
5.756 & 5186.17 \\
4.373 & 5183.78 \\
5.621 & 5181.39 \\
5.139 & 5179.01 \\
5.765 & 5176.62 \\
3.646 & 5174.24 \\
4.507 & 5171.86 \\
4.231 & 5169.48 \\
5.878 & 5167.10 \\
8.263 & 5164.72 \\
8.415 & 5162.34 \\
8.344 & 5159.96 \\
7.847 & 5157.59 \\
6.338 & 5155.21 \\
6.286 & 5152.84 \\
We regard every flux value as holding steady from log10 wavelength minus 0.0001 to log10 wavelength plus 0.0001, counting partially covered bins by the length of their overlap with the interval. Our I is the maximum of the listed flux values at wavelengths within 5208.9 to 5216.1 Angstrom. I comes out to 9.107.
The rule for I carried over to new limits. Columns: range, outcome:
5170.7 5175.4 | 4.507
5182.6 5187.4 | 5.756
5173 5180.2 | 5.765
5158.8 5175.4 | 8.415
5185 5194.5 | 7.2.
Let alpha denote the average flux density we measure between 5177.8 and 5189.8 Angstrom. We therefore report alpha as 5.62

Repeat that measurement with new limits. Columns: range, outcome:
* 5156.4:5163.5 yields 8.2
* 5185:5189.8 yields 6.49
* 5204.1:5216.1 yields 6.02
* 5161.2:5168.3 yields 7.5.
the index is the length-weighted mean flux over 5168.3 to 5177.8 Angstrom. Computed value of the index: 4.54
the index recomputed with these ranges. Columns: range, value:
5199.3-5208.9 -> 6.13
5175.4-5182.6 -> 5.5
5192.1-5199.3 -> 7.63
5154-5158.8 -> 7.1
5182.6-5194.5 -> 6.24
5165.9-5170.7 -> 5.06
